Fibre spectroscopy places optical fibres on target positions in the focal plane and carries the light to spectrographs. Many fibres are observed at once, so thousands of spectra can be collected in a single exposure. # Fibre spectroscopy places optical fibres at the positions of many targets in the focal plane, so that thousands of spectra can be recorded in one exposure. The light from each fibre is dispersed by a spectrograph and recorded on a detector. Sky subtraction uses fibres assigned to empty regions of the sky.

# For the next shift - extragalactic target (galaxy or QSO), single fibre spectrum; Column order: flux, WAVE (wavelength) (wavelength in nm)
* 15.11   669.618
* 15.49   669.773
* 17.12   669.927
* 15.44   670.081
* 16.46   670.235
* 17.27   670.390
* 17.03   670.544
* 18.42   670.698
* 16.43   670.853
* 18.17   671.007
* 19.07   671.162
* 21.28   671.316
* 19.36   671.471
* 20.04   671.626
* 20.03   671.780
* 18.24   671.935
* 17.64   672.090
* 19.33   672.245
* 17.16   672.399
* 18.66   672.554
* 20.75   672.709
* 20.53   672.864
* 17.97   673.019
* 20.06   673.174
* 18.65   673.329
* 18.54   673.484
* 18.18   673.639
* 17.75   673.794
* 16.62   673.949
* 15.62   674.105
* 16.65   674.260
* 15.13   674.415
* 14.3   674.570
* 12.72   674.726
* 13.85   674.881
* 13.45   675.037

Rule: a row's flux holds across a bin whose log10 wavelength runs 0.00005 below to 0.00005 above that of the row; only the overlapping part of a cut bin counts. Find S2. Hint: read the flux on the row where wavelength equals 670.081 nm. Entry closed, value 15.44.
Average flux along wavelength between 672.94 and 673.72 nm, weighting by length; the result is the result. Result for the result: 18.7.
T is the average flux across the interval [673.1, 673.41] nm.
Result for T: 19.3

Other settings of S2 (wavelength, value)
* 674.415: 15.13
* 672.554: 18.66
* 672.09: 17.64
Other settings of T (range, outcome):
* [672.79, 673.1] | 19.2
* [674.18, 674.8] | 14.7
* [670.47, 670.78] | 17.7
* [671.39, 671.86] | 19.8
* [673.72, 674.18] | 16.6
